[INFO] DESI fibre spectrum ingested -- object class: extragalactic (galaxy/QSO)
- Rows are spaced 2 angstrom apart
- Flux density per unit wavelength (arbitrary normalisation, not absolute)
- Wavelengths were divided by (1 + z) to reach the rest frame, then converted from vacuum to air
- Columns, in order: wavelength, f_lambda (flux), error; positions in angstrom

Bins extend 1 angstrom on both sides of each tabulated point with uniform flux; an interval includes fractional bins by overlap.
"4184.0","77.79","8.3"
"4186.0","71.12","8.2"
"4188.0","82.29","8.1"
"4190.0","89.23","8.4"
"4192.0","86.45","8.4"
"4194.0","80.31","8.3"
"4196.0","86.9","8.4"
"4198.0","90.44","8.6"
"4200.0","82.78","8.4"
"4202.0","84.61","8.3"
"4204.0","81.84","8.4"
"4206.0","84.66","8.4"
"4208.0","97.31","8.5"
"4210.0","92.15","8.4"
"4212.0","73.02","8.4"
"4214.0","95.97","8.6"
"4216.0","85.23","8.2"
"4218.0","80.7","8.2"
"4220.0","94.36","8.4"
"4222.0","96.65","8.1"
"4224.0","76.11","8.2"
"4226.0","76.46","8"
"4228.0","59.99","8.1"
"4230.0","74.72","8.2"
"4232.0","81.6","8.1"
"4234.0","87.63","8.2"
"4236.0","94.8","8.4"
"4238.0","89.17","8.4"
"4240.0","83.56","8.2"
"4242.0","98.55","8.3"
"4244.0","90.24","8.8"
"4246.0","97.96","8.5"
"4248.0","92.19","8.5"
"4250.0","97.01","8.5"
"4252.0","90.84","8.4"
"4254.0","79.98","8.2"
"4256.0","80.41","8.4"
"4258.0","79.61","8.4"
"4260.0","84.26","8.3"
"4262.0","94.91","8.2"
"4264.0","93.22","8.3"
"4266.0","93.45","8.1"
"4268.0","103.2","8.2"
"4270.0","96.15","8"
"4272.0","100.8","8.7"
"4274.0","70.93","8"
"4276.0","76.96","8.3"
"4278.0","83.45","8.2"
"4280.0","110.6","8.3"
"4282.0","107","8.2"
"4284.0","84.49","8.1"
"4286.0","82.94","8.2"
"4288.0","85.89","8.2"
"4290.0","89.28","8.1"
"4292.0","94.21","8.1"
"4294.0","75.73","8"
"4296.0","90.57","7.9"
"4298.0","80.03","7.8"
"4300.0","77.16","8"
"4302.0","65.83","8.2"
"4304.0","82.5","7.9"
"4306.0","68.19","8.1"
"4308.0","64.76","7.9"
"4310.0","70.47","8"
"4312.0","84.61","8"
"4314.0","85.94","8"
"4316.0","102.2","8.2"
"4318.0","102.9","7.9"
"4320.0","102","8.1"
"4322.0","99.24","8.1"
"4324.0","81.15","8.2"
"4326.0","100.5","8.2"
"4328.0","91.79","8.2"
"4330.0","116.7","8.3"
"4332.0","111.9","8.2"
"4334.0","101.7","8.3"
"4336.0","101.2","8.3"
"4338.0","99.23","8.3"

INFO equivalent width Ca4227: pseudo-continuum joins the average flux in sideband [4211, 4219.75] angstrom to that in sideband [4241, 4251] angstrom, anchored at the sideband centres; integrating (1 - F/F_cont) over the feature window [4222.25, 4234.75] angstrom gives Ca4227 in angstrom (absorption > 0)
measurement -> 1.7 angstrom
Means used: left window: 84.6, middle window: 77.1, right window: 95.2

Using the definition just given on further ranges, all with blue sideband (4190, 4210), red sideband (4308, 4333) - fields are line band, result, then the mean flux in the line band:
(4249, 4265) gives 0.5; 87.5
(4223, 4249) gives 1.2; 84.8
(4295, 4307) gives 2.0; 77.4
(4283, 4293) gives 0.5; 87.4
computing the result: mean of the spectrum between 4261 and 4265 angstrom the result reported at 94.1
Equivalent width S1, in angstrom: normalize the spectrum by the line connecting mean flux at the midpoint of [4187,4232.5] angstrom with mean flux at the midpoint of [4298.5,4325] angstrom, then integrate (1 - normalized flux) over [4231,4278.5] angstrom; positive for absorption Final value -3.1 angstrom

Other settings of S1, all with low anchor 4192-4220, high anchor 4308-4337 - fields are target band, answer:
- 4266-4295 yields 0.59 angstrom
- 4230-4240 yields 0.23 angstrom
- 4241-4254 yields -0.56 angstrom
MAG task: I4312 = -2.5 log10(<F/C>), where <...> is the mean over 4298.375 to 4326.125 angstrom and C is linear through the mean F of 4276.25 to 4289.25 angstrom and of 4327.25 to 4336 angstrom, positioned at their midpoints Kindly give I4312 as 0.188 mag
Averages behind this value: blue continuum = 91.4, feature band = 84.2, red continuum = 105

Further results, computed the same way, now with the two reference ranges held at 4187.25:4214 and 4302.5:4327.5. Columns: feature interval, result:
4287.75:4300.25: 0.02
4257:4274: -0.07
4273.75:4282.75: -0.05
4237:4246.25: -0.06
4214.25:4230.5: 0.06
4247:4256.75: -0.02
